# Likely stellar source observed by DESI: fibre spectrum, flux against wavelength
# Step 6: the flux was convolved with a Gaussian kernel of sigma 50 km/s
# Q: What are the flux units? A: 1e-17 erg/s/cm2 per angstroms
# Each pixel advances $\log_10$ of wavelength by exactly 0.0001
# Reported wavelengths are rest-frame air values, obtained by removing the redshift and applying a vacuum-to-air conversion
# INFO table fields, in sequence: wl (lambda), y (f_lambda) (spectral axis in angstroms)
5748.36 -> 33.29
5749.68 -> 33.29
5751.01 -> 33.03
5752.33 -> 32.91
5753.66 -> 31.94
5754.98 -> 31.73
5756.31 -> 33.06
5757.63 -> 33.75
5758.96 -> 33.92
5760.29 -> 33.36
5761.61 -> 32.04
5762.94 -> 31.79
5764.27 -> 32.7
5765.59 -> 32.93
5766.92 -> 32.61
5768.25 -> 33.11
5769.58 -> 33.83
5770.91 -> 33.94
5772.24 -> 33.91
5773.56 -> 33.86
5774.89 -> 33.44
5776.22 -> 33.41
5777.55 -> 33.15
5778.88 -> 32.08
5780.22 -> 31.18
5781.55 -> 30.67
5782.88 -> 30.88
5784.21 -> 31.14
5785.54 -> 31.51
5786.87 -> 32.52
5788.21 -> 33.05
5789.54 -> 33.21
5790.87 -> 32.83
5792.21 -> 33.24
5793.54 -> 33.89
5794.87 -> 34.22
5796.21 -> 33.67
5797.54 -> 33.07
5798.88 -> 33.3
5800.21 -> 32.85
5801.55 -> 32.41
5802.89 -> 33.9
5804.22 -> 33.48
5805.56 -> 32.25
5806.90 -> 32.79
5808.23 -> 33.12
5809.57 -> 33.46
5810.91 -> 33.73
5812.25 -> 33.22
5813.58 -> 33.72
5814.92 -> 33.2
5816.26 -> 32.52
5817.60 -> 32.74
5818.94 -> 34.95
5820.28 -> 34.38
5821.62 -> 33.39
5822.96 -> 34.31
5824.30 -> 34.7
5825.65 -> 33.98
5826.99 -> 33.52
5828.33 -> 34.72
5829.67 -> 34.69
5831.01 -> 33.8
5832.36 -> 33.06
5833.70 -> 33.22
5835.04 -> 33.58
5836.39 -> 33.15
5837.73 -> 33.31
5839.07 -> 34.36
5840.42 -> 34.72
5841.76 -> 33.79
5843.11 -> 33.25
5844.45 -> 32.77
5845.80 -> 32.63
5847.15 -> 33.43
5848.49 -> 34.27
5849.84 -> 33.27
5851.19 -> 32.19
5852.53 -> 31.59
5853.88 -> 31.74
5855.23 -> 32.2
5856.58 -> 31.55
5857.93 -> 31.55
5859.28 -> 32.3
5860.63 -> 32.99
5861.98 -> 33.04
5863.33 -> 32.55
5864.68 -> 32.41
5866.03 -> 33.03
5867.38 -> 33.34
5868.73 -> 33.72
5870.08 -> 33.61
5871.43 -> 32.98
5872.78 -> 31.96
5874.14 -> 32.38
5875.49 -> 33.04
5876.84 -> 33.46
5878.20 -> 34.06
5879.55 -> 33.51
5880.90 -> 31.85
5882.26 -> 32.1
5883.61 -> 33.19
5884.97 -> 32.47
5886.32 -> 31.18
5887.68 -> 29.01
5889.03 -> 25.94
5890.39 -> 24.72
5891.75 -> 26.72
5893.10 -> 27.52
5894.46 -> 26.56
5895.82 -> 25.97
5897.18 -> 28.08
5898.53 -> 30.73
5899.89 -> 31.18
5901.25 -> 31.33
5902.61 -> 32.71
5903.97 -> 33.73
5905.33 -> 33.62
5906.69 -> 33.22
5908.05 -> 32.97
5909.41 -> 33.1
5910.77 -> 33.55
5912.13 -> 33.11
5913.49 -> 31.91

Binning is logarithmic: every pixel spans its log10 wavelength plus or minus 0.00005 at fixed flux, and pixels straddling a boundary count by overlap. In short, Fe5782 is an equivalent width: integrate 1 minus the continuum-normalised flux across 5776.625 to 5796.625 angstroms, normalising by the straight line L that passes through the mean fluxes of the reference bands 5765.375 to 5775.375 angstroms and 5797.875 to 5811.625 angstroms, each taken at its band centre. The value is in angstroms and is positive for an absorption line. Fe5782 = 0.5 angstroms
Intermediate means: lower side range 33.5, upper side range 33.1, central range 32.5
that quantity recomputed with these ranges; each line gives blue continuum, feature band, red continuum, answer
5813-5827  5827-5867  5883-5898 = -1.8 angstroms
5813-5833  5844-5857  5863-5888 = 0.3 angstroms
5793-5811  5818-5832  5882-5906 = -0.8 angstroms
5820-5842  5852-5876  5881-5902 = -0.9 angstroms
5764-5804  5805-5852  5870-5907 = -2.2 angstroms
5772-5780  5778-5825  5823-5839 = 0.6 angstroms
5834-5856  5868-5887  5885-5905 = -1.4 angstroms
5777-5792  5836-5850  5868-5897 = -1.0 angstroms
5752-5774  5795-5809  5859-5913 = -0.2 angstroms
